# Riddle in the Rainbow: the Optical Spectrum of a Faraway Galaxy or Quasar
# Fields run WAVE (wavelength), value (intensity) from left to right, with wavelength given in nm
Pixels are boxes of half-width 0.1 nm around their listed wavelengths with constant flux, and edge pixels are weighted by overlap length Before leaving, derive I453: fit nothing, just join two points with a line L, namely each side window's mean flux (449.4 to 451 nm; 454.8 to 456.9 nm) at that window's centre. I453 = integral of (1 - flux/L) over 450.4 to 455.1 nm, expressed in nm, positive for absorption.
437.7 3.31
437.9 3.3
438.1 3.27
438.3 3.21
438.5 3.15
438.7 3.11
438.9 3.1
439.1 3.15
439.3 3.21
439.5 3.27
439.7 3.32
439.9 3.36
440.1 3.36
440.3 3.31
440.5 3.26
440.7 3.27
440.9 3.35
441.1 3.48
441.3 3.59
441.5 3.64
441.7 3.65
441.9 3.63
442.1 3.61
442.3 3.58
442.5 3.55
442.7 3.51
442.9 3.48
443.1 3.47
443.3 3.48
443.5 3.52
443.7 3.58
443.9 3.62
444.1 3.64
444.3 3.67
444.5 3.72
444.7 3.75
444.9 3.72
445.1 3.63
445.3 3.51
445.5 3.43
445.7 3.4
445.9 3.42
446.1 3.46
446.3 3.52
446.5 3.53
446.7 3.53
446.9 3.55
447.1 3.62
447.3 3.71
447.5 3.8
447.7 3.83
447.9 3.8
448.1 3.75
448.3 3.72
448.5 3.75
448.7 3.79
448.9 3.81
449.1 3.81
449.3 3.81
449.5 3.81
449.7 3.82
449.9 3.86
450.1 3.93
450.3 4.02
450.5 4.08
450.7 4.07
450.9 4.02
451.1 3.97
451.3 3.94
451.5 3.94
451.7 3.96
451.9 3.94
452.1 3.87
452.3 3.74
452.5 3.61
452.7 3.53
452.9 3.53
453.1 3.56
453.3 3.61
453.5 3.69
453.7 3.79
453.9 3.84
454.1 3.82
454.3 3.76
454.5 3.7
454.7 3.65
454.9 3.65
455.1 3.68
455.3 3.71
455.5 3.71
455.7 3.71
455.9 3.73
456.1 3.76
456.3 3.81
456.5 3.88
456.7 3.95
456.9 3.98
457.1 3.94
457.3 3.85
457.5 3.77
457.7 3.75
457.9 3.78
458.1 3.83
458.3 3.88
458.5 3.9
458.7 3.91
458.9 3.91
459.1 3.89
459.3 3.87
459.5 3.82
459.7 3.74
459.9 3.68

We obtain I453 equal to 0.09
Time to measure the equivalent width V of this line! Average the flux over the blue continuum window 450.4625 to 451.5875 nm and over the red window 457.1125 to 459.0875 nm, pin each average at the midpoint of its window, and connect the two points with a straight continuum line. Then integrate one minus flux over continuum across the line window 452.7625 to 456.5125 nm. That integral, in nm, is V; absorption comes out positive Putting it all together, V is 0.203 nm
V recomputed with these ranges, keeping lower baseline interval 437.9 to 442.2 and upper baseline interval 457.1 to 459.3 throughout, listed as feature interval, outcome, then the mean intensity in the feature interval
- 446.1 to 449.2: -0.117 nm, 3.69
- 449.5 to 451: -0.136 nm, 3.96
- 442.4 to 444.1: -0.048 nm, 3.53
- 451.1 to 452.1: -0.074 nm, 3.94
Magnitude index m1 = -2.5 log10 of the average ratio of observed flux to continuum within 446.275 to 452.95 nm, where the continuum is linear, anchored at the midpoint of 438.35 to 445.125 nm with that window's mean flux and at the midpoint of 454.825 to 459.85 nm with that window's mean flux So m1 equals -0.05 mag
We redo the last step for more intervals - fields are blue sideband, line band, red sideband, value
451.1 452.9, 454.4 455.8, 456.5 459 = 0.04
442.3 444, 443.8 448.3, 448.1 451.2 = 0.02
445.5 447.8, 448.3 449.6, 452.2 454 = -0.06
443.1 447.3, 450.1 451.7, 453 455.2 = -0.10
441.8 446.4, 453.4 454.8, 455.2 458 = 0.00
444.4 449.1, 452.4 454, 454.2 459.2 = 0.03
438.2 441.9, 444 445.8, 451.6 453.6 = -0.04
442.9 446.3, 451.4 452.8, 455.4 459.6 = -0.02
